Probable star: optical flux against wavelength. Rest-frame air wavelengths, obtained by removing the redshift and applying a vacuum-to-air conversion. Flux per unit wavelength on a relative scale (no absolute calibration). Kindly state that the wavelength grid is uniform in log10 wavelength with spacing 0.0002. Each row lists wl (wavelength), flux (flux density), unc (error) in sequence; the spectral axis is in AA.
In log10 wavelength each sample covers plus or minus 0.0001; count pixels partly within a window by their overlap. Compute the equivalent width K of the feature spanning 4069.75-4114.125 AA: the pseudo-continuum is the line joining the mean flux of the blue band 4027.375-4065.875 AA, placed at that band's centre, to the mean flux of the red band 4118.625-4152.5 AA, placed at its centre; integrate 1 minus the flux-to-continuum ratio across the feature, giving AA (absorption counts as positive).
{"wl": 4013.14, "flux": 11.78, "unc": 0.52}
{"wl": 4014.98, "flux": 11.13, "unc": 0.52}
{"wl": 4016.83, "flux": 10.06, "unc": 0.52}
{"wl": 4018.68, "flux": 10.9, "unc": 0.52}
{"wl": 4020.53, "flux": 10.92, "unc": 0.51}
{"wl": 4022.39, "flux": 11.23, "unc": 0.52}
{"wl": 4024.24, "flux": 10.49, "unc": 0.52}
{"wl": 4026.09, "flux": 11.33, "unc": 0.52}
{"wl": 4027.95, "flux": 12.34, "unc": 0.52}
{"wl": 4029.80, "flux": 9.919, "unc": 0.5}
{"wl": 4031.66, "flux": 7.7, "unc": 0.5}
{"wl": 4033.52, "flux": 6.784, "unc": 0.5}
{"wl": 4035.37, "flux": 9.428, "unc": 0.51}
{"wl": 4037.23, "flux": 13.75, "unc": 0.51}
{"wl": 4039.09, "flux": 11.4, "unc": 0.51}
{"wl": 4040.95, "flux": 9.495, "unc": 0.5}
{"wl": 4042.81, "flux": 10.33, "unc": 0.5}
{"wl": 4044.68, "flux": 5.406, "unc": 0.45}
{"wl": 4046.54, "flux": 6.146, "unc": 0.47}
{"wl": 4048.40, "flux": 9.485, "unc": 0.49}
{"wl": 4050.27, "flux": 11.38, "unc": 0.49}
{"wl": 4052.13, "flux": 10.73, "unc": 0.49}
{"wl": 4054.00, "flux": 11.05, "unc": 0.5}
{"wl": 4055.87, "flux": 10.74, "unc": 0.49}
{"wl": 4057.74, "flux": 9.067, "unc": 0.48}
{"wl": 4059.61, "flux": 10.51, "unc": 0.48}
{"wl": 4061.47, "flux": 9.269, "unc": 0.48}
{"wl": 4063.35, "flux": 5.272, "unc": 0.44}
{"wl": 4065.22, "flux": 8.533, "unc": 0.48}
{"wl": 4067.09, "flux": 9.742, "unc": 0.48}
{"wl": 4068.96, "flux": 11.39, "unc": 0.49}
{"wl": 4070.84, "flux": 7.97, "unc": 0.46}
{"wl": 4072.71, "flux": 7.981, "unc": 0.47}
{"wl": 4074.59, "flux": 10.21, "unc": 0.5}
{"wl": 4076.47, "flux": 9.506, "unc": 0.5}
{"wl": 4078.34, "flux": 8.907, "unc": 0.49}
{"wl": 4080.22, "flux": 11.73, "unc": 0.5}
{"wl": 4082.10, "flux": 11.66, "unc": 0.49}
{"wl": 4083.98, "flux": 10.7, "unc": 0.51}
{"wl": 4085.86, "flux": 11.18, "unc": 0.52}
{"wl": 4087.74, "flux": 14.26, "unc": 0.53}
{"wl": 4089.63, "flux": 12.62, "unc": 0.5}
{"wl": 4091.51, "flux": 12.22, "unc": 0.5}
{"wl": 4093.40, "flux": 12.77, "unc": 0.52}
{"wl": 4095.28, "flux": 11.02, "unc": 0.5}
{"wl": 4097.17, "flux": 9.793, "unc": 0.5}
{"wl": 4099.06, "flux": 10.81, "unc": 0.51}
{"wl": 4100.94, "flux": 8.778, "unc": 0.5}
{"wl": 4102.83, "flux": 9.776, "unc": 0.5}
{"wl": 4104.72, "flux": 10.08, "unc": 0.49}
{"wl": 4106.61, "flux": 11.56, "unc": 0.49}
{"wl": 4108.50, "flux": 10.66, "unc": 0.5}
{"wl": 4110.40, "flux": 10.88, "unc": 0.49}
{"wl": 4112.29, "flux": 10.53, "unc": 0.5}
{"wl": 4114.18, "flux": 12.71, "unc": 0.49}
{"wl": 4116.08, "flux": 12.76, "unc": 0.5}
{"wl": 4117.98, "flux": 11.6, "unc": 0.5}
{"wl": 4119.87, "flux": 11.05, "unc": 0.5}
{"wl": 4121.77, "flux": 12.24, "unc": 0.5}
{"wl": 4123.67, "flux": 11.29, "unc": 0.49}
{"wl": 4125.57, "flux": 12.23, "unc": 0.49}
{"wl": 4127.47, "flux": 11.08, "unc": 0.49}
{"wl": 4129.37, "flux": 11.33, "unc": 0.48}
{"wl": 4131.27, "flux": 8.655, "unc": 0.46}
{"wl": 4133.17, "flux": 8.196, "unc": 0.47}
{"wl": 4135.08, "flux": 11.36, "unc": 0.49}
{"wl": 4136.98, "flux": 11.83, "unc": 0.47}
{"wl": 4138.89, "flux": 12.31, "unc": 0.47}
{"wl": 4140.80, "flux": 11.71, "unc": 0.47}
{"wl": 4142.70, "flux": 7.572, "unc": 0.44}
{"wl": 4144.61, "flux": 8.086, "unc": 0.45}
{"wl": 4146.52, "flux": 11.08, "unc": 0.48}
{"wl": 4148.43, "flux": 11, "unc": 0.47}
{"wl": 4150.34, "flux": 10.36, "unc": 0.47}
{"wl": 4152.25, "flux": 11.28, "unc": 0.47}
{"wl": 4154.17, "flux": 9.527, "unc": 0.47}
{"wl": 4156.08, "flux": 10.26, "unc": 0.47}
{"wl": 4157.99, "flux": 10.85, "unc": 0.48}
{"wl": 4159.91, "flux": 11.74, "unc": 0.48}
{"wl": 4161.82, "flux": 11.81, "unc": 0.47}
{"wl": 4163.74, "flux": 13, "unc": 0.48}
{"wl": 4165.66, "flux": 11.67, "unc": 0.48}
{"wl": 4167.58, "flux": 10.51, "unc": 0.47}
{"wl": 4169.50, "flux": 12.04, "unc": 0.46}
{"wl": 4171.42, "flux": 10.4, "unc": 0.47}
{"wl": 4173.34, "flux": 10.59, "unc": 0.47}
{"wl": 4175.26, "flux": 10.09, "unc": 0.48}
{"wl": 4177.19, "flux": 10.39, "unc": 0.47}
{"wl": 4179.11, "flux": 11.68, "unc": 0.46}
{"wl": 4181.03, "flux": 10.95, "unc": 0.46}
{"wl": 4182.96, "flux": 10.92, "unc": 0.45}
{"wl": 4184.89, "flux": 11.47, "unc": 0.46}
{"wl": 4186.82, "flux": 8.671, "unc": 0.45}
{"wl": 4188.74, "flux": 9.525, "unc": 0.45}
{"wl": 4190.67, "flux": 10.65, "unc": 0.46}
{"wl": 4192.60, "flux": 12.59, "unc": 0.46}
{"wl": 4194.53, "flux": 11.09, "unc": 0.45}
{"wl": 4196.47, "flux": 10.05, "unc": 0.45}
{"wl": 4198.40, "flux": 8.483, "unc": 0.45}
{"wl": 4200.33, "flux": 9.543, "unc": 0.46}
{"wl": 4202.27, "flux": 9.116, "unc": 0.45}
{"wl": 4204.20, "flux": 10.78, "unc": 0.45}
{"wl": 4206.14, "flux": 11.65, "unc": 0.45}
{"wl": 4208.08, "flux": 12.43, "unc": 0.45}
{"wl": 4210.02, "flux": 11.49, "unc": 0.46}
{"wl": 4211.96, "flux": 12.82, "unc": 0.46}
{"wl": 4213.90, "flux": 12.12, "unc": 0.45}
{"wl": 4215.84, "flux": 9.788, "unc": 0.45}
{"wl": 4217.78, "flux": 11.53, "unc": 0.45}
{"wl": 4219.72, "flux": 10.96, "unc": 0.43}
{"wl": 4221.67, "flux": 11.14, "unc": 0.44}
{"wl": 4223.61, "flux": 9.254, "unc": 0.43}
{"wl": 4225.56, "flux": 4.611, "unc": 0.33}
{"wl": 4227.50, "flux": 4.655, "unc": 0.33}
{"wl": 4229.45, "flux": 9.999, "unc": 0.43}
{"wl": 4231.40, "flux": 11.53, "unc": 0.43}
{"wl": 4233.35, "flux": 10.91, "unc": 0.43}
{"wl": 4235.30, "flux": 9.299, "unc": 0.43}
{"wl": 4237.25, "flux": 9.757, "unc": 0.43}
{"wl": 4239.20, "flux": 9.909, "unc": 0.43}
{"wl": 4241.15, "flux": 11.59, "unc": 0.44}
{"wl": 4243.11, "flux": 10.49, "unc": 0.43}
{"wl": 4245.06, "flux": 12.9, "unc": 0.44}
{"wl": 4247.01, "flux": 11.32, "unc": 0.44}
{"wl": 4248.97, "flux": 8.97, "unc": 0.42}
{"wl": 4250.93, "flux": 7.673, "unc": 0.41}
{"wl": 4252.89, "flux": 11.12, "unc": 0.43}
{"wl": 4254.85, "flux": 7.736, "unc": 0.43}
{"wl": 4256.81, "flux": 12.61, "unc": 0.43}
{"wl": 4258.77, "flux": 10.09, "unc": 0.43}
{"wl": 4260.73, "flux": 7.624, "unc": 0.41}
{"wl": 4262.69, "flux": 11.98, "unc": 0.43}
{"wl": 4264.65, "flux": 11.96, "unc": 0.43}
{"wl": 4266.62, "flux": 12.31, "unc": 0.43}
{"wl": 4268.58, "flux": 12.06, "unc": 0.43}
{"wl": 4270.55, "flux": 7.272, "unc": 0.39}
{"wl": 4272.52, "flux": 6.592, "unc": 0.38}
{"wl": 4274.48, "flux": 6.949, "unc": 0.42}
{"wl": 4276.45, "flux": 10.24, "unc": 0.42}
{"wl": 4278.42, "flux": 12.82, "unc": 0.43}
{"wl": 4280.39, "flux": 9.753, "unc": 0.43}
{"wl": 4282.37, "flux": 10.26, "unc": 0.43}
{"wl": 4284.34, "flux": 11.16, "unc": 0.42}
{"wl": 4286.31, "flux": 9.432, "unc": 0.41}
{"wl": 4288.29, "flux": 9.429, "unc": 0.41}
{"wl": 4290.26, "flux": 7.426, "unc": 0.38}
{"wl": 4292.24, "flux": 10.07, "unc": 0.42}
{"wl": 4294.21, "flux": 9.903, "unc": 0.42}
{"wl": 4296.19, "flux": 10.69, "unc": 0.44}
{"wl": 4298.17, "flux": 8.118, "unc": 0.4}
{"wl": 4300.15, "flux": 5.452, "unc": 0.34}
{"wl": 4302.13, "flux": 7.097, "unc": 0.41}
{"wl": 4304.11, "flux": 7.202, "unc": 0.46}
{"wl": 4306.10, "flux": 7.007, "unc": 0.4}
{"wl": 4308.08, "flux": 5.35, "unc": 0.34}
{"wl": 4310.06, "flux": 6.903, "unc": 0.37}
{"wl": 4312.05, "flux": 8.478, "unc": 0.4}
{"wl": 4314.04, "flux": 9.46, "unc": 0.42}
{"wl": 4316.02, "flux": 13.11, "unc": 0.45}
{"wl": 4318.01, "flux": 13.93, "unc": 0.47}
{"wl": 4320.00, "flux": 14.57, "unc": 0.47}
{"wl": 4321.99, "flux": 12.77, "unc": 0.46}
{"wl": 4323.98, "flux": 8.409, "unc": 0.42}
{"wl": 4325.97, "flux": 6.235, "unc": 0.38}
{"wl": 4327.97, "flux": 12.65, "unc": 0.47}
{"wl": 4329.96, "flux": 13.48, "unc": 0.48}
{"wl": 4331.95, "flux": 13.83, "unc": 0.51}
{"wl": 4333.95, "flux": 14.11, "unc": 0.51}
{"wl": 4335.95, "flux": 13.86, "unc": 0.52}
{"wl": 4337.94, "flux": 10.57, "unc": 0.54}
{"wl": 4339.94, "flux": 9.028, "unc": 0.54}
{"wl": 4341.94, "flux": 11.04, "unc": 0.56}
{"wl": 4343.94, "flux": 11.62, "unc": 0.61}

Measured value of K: -2.8 AA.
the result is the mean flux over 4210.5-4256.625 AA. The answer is 10.1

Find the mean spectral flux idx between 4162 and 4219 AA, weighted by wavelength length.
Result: 10.9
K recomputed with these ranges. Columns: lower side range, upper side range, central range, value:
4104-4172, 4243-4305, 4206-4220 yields -1.89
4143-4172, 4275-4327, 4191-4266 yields -1.37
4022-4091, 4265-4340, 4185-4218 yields -2.45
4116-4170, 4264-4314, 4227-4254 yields -1.38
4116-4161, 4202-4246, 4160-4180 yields -1.13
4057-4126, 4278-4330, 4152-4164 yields -0.94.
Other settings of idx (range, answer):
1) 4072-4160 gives 10.8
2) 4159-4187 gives 11.1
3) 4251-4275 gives 9.83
